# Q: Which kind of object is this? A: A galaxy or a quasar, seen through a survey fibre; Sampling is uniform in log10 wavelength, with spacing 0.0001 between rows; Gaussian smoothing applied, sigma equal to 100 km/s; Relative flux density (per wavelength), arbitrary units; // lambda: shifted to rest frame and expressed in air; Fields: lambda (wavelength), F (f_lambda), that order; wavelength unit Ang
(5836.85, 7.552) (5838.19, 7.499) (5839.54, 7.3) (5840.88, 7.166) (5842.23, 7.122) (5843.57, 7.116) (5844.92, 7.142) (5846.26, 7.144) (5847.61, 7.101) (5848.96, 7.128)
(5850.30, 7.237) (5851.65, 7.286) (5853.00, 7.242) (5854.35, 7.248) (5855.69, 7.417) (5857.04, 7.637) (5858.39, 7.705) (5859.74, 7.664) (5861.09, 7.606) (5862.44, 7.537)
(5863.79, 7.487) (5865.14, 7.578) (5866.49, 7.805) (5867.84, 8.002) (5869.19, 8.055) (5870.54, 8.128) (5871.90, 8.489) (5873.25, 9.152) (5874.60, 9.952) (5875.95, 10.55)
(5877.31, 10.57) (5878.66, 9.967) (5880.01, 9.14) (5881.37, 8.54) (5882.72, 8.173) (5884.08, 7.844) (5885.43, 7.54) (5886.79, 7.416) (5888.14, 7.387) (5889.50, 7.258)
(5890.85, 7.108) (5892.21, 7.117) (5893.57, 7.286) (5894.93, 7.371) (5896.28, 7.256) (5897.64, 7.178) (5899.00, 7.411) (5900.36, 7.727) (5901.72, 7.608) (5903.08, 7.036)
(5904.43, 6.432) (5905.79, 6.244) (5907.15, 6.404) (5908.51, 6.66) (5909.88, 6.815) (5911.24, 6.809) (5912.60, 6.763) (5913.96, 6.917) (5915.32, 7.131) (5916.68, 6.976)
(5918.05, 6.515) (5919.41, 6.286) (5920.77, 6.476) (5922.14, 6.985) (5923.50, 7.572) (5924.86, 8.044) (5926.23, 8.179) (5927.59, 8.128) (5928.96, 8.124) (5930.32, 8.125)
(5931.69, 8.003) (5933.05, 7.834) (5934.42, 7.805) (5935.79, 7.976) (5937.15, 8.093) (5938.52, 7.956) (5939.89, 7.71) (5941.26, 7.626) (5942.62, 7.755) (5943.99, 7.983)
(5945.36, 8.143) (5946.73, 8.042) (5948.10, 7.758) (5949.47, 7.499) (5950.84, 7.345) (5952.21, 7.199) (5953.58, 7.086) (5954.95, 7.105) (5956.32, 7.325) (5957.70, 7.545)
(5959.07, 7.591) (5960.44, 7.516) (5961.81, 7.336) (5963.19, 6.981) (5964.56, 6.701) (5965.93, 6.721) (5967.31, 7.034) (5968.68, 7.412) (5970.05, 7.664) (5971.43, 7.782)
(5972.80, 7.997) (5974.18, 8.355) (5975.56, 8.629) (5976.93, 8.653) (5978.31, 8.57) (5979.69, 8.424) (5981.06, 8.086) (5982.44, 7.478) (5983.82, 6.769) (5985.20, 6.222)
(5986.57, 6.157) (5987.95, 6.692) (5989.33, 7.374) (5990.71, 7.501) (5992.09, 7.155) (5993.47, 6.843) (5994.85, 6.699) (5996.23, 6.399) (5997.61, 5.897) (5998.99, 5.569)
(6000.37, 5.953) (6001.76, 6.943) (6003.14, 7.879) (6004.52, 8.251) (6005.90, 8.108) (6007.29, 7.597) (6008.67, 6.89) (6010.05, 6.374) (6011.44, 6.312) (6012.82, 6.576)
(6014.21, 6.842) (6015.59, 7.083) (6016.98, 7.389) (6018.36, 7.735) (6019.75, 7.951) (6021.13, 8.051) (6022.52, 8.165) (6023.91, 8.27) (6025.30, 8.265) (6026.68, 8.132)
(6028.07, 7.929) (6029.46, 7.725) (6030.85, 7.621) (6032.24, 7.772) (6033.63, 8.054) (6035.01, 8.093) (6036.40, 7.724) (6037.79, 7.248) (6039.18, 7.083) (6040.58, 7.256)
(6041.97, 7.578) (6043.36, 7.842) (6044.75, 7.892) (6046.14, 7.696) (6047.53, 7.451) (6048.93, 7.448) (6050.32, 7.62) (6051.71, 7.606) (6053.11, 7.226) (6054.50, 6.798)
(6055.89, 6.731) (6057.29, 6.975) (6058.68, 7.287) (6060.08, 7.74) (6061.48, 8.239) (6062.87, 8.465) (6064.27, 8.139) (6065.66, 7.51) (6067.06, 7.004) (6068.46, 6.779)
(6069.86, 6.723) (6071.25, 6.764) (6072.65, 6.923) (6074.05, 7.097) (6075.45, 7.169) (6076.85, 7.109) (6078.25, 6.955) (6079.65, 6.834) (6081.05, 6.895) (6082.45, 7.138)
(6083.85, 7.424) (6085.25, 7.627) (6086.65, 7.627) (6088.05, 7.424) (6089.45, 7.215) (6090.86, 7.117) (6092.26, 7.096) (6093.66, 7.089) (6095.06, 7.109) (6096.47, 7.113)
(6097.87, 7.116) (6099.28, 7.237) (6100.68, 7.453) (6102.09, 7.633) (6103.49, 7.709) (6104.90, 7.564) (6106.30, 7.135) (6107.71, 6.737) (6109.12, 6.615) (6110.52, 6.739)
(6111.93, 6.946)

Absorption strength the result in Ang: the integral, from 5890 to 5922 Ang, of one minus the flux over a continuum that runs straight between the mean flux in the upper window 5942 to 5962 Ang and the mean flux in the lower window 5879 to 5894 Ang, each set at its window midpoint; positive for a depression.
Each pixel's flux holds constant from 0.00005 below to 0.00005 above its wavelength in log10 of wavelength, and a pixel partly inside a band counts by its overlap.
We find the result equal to 3.2 Ang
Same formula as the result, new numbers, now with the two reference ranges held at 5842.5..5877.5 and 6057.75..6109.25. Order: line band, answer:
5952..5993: 0.7 Ang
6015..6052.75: -1.6 Ang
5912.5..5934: 0.8 Ang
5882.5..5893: 0.5 Ang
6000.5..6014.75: 0.7 Ang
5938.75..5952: -0.2 Ang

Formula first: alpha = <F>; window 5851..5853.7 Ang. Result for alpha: 7.25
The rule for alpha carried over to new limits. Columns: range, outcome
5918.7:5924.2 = 6.84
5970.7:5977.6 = 8.28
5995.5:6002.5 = 6.17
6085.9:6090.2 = 7.42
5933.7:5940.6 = 7.9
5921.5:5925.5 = 7.55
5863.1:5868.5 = 7.72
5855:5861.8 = 7.61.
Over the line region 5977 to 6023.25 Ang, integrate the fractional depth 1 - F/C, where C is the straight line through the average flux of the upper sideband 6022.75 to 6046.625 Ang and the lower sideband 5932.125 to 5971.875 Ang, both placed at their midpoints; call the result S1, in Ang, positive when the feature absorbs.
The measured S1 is 3.1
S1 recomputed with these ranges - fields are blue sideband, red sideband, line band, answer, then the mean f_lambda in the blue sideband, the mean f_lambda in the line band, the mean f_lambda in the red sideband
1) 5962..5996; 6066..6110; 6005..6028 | -0.61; 7.4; 7.5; 7.14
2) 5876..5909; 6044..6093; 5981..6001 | 2.12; 7.67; 6.68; 7.31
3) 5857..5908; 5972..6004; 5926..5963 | -1.06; 7.88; 7.72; 7.23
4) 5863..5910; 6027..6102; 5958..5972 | 0.68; 7.86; 7.28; 7.38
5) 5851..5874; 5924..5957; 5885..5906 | 1.49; 7.78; 7.23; 7.78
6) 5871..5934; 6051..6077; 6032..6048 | -0.66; 7.66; 7.64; 7.28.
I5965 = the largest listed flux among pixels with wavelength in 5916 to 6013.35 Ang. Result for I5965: 8.653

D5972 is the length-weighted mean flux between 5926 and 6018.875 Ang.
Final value 7.41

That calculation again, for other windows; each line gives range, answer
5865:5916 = 7.76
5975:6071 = 7.4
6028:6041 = 7.64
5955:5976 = 7.48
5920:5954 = 7.74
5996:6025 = 7.18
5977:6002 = 6.97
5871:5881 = 9.61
